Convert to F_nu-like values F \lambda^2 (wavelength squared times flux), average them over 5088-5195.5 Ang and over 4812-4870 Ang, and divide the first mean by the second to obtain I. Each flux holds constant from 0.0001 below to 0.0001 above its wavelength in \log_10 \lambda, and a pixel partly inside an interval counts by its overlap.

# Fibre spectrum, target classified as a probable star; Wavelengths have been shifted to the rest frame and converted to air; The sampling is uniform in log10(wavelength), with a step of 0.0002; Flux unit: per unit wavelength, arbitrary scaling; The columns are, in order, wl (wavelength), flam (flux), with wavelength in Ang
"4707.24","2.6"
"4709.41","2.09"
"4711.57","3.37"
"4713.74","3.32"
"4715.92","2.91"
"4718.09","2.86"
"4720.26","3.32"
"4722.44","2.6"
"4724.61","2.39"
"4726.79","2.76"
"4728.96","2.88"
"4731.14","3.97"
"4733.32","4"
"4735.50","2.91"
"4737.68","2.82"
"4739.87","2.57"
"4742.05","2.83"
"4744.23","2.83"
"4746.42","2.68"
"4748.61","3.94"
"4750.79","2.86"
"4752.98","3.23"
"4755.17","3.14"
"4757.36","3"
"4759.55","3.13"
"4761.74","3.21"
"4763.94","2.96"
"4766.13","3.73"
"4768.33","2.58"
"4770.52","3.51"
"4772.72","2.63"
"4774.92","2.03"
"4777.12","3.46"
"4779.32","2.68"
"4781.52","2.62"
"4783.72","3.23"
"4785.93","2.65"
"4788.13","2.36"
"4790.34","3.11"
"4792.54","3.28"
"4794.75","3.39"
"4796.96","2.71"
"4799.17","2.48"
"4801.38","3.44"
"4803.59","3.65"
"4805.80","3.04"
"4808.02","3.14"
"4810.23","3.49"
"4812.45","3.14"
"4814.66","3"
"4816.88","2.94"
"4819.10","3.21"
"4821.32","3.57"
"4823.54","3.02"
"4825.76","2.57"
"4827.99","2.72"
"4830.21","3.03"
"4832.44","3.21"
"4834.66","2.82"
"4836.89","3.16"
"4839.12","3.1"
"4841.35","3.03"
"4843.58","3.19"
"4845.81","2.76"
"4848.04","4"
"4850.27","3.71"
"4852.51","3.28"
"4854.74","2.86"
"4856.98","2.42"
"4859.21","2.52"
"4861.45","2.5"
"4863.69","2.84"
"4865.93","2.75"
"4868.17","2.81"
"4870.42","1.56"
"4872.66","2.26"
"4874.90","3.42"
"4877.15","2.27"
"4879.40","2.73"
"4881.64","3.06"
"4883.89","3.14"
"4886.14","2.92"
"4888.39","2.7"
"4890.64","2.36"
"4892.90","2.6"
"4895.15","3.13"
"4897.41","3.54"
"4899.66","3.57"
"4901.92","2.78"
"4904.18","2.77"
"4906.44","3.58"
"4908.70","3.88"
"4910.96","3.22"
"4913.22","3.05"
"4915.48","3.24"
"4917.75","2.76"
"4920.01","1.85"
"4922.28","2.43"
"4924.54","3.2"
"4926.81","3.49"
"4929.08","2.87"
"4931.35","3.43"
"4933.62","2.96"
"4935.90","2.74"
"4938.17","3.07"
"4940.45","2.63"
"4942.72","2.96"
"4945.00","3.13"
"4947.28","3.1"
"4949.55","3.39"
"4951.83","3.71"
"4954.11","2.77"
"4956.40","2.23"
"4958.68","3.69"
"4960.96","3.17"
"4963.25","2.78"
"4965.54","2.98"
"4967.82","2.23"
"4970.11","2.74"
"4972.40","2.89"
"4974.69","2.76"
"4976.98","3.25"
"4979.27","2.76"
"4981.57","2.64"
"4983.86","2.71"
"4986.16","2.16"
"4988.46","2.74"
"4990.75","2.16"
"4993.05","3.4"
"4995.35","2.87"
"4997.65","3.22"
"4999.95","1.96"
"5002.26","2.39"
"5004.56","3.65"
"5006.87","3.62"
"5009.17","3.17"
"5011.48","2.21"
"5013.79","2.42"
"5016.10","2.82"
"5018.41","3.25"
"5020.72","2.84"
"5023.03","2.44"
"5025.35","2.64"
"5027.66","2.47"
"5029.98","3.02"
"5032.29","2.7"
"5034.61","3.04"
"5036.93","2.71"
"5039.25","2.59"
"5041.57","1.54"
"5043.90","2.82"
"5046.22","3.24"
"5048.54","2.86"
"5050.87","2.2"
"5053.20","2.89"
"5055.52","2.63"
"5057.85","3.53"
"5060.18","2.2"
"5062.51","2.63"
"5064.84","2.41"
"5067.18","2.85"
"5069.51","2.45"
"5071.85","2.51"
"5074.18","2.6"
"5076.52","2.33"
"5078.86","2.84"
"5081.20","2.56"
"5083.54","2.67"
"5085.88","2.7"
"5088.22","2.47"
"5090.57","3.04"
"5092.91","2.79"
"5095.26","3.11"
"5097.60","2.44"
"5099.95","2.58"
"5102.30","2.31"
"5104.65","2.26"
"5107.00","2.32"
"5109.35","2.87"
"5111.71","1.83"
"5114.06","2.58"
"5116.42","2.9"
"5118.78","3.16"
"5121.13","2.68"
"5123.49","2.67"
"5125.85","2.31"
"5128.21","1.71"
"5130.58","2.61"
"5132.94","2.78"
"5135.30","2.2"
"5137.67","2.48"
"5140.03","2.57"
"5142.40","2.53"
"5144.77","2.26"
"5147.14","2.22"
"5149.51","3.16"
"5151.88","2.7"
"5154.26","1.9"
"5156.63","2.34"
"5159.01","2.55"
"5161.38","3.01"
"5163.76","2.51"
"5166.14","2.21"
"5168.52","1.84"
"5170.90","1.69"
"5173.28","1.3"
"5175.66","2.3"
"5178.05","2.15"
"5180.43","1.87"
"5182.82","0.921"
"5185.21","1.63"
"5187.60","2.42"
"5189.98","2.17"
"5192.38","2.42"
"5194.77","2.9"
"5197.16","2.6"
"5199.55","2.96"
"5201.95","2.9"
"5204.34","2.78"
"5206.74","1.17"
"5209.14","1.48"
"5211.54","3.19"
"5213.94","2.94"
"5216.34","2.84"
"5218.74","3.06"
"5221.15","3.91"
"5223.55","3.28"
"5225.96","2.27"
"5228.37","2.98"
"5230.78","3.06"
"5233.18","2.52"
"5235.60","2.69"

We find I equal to 0.90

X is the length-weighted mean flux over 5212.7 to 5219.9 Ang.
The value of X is 2.95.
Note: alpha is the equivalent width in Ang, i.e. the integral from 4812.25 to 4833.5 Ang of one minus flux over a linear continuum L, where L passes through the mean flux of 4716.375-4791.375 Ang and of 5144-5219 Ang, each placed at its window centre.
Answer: -1.2 Ang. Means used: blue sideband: 2.98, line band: 3.04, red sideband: 2.32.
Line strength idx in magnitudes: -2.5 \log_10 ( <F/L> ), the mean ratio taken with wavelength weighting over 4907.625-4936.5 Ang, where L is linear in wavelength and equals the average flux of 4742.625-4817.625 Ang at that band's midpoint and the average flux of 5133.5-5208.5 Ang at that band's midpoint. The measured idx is -0.09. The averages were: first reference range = 3.04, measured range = 3.01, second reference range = 2.28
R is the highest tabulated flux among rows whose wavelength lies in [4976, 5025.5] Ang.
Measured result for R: 3.65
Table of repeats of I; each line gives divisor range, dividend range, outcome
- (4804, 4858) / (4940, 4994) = 0.98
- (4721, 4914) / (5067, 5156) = 0.96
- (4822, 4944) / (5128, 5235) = 0.94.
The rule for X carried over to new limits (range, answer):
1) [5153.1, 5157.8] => 2.12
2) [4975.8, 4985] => 2.84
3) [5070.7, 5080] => 2.57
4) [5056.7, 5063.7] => 2.78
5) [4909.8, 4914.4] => 3.15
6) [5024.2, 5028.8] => 2.56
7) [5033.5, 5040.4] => 2.78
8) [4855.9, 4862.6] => 2.48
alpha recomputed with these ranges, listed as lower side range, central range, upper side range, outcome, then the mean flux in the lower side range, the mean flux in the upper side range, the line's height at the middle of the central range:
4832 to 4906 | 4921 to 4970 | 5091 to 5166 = -3.42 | 2.91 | 2.53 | 2.79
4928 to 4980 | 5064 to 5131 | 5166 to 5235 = 1.87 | 2.97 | 2.41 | 2.64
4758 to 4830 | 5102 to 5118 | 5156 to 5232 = 0.56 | 3.02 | 2.43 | 2.55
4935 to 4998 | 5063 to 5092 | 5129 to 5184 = -1.17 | 2.88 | 2.26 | 2.52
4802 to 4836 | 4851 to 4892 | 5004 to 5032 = 4.63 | 3.11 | 2.86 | 3.04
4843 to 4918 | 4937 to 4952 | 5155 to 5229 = -1.43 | 2.95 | 2.4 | 2.83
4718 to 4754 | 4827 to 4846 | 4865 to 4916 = -0.34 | 3.03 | 2.93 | 2.96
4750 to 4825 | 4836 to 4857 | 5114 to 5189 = -1.88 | 3.05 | 2.31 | 2.93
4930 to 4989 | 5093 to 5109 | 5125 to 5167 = 0.13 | 2.91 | 2.45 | 2.56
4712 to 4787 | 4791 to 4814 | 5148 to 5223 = -1.86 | 3.01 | 2.39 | 2.93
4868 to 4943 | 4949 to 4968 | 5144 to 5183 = -1.74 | 2.91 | 2.2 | 2.77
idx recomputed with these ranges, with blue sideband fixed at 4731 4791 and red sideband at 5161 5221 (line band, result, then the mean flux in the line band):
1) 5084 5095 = -0.12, 2.77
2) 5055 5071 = -0.06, 2.67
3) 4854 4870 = 0.09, 2.62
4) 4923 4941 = -0.12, 3.05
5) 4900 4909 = -0.16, 3.22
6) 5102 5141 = -0.03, 2.49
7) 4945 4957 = -0.14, 3.08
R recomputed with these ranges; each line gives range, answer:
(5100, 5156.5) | 3.16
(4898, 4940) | 3.88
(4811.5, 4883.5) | 4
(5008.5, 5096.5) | 3.53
